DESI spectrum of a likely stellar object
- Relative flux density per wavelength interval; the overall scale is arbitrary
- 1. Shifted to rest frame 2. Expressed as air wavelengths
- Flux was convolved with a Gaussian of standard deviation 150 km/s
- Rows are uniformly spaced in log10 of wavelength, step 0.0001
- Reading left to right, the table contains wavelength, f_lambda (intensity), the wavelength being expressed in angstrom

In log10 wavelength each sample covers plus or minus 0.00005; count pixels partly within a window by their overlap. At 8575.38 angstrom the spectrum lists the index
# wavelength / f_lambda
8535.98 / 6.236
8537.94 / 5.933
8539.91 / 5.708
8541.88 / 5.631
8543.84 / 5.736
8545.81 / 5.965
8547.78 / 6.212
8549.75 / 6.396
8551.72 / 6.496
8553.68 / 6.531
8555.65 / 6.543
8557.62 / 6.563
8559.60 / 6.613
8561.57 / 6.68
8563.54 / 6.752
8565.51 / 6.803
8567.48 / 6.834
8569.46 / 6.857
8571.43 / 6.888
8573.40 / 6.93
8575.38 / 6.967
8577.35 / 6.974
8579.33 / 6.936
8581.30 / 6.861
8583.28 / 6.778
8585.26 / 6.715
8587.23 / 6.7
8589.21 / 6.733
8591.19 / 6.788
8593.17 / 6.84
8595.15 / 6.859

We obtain 6.967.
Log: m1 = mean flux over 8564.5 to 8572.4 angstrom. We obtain 6.85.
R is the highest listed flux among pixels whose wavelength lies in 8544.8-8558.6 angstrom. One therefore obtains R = 6.563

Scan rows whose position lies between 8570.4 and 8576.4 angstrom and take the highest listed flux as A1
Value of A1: 6.967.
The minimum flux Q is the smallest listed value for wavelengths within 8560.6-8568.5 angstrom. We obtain 6.68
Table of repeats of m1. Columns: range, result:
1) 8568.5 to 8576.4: 6.92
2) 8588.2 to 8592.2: 6.75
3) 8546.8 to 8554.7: 6.41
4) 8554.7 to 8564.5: 6.63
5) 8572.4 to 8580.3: 6.95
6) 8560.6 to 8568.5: 6.77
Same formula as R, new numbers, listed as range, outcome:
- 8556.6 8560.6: 6.613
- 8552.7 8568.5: 6.834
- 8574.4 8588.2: 6.974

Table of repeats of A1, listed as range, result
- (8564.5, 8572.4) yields 6.888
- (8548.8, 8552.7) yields 6.496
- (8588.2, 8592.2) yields 6.788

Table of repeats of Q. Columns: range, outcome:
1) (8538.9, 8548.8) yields 5.631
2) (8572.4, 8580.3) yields 6.93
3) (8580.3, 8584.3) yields 6.778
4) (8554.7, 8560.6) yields 6.543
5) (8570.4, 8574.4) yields 6.888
